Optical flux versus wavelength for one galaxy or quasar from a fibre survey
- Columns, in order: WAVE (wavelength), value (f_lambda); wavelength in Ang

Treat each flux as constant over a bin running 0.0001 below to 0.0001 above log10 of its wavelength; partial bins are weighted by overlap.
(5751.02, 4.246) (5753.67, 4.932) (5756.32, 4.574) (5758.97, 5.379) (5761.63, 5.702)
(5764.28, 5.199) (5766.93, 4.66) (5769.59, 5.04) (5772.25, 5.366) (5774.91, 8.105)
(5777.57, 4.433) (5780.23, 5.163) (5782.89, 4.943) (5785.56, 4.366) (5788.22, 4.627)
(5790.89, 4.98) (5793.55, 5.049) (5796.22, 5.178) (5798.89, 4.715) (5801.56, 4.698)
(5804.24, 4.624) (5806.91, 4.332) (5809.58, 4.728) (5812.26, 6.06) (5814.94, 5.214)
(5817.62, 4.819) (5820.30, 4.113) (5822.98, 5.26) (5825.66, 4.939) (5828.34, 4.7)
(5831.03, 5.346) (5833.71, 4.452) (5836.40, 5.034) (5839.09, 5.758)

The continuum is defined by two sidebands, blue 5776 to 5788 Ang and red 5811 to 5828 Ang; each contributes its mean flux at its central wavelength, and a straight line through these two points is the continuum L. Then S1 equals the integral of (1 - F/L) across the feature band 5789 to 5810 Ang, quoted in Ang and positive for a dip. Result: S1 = 0.5 Ang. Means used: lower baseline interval 4.79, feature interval 4.79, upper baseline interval 5.04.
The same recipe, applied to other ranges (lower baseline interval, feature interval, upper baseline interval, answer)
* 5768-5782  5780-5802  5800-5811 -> 0.9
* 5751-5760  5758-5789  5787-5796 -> -2.4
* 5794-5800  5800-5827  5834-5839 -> 0.8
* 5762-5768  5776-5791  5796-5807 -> 0.3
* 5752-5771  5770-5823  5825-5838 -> -0.5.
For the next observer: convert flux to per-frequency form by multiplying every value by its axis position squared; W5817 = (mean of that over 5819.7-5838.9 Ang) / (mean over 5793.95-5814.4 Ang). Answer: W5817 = 1.0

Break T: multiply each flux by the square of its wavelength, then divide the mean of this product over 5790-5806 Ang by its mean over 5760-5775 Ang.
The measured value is 0.90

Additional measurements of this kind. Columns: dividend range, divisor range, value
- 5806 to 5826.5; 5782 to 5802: 1.03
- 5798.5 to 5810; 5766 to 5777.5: 0.82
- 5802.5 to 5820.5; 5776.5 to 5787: 1.04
